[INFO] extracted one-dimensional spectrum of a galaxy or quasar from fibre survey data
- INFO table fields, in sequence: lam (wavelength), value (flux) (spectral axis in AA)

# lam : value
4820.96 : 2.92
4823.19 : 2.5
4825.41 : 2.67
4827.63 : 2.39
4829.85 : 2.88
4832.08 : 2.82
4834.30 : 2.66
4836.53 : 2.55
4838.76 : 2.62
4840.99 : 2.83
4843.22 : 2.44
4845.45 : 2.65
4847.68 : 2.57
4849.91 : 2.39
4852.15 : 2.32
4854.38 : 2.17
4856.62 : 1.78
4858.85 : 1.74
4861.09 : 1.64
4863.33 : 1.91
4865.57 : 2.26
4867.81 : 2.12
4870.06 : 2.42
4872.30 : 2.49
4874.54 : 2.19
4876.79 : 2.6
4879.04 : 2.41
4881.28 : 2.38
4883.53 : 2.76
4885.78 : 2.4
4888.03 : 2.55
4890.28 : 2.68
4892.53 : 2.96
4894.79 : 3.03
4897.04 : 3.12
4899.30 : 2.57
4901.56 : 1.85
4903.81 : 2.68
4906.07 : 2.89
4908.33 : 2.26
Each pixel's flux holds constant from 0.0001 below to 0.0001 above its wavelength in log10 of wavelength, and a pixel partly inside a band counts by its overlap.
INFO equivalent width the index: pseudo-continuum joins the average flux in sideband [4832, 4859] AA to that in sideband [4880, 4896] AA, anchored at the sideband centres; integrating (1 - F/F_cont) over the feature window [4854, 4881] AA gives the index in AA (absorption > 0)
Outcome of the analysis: 4.4 AA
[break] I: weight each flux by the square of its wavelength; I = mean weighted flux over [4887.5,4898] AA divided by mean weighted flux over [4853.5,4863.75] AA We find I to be 1.59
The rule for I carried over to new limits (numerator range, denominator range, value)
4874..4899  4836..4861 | 1.15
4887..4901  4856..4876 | 1.35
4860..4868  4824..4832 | 0.75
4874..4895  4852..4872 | 1.28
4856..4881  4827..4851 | 0.83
